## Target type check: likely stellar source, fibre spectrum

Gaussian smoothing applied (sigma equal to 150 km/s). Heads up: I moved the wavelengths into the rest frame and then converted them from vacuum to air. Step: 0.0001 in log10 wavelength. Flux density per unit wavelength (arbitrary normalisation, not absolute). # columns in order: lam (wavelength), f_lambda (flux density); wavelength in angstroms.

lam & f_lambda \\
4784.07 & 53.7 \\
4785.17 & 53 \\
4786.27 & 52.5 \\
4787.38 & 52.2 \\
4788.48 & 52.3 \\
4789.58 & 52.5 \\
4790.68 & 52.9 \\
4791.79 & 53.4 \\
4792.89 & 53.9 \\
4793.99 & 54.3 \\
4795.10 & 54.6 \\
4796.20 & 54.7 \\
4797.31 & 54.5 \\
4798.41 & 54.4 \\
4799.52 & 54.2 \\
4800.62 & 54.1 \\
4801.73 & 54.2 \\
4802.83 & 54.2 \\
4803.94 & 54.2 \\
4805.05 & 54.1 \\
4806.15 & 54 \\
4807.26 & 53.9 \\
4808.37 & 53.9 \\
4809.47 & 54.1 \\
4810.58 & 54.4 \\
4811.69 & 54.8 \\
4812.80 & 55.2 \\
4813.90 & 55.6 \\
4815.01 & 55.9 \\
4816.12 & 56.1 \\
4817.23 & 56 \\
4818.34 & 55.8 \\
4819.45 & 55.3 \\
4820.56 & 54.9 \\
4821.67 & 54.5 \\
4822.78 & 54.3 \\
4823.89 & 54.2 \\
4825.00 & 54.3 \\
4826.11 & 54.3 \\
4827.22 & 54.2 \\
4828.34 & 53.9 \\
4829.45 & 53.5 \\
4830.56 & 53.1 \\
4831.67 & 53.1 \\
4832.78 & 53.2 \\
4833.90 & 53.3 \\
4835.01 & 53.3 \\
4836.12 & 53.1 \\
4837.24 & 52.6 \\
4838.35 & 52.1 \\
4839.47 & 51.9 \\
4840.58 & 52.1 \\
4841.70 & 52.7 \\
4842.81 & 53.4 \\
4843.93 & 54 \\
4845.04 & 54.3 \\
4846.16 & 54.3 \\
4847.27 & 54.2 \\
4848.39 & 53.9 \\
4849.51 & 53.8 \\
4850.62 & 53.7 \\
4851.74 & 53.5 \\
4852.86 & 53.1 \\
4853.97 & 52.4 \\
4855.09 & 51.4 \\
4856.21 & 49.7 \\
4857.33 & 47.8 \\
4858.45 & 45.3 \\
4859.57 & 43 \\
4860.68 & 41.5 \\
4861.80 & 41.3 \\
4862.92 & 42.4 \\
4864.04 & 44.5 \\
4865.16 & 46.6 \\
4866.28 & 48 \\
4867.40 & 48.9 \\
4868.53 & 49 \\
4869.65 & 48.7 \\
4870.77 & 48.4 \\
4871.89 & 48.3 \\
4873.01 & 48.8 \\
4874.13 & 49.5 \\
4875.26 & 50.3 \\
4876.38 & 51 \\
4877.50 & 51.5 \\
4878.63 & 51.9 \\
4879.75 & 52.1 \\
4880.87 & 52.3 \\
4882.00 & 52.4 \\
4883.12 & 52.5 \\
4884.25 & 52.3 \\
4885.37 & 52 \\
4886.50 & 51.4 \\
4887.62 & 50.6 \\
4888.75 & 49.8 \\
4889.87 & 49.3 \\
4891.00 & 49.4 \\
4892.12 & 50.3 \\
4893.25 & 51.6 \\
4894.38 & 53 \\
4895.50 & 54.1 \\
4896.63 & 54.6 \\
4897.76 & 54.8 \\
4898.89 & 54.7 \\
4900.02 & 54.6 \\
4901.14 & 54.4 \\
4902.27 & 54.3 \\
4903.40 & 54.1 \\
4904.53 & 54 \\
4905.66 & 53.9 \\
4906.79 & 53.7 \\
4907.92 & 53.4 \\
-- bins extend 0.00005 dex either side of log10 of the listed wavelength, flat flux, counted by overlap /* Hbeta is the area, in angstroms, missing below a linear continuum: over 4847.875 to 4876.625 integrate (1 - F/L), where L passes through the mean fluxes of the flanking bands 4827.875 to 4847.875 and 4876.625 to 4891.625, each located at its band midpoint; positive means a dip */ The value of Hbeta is 2.0 angstroms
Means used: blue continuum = 53.2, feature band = 48.6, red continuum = 51.4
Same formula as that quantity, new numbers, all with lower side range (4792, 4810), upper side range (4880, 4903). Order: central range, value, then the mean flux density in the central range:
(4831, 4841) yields 0.1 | 52.8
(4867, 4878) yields 0.7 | 49.4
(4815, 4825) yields -0.2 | 55.1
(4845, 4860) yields 0.5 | 51.4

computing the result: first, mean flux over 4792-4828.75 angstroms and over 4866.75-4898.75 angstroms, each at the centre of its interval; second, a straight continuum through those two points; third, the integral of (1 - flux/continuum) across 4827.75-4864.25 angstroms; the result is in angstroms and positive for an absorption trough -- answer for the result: 1.2 angstroms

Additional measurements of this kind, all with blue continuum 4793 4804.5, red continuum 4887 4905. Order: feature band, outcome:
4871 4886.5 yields 0.6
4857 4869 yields 1.8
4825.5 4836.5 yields 0.1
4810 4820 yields -0.3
